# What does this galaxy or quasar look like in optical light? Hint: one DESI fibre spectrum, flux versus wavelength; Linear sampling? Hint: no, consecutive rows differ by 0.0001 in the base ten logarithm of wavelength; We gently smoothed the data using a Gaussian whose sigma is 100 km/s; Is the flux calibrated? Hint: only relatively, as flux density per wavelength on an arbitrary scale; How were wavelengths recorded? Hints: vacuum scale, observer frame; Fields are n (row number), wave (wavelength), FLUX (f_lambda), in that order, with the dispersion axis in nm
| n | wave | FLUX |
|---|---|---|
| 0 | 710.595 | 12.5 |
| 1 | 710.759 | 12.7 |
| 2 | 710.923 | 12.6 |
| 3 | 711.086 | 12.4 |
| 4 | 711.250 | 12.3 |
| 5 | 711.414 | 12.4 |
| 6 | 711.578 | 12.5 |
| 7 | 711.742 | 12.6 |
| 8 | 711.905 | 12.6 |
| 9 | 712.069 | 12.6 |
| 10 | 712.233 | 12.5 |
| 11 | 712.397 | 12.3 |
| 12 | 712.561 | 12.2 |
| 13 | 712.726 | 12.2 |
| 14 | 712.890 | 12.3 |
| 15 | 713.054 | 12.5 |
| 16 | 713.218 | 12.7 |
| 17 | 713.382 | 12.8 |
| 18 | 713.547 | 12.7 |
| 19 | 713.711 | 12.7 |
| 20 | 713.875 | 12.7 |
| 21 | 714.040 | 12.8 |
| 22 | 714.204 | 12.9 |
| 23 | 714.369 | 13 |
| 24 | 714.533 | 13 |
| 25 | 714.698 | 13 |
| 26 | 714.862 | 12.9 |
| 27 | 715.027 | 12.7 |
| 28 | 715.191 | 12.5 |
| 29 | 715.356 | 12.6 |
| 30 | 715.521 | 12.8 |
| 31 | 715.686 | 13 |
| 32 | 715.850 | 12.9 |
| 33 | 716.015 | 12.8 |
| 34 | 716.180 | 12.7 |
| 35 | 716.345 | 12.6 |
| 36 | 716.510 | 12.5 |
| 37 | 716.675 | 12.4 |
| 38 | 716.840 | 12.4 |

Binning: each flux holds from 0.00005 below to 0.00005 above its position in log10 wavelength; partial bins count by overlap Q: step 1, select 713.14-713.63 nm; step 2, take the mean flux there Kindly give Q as 12.7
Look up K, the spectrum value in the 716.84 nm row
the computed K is 12.4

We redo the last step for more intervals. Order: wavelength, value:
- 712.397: 12.3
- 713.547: 12.7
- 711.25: 12.3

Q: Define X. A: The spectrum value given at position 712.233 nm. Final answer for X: 12.5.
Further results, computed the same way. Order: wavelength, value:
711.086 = 12.4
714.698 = 13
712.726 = 12.2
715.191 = 12.5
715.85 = 12.9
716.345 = 12.6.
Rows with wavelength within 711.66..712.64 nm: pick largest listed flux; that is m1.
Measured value 12.6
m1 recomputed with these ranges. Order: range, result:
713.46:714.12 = 12.8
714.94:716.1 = 13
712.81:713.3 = 12.7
